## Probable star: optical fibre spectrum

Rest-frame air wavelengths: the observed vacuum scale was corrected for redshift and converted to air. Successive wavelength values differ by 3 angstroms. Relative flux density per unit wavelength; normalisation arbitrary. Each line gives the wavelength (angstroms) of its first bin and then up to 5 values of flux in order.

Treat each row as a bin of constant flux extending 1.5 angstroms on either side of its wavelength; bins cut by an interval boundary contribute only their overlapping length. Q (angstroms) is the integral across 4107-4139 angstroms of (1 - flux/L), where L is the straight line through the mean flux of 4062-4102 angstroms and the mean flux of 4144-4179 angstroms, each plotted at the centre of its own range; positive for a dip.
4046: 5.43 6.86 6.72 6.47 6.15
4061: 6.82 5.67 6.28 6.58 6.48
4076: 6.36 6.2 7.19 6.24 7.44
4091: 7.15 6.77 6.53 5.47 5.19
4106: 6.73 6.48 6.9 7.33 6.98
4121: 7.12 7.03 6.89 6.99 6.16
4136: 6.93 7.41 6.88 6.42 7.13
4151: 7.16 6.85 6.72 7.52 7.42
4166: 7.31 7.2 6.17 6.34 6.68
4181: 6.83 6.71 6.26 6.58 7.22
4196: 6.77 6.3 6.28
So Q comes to -0.9 angstroms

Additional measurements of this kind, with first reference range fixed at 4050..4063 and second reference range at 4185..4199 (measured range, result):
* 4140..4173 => -1.9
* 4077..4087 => -0.1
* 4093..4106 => 1.0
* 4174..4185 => 0.0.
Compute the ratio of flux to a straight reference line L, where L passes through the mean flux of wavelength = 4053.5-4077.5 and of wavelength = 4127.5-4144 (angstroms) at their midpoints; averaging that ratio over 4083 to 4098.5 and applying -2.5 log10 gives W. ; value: -0.049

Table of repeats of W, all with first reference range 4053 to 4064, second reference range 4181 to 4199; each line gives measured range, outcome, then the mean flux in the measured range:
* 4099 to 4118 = 0.01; 6.42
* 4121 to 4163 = -0.06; 6.95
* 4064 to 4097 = -0.03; 6.62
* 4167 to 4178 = 0.00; 6.62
